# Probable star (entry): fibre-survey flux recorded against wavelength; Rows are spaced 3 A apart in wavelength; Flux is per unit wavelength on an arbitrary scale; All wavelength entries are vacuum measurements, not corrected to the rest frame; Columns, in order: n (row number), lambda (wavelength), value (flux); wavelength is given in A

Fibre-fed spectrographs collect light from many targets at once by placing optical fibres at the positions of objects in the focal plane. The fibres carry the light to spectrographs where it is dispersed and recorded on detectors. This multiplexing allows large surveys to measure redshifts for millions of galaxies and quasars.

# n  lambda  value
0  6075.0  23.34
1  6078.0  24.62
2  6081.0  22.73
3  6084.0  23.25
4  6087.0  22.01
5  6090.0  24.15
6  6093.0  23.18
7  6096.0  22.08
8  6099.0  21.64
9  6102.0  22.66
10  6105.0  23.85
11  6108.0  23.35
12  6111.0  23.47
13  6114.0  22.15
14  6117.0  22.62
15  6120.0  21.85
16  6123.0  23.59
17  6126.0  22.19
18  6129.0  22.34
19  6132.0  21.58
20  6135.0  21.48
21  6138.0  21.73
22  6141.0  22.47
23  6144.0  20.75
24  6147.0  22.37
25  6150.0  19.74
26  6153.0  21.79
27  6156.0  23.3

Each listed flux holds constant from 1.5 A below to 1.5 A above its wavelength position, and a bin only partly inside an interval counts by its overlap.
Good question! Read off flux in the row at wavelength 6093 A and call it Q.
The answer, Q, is 23.18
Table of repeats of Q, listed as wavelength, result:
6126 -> 22.19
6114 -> 22.15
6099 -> 21.64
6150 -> 19.74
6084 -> 23.25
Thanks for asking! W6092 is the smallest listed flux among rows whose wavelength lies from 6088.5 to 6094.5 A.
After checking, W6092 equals 23.18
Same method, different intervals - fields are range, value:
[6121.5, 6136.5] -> 21.48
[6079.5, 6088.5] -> 22.01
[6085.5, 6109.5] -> 21.64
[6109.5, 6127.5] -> 21.85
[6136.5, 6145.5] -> 20.75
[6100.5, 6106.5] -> 22.66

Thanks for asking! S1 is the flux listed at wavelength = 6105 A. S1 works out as 23.85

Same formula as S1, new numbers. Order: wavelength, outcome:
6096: 22.08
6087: 22.01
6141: 22.47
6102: 22.66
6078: 24.62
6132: 21.58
